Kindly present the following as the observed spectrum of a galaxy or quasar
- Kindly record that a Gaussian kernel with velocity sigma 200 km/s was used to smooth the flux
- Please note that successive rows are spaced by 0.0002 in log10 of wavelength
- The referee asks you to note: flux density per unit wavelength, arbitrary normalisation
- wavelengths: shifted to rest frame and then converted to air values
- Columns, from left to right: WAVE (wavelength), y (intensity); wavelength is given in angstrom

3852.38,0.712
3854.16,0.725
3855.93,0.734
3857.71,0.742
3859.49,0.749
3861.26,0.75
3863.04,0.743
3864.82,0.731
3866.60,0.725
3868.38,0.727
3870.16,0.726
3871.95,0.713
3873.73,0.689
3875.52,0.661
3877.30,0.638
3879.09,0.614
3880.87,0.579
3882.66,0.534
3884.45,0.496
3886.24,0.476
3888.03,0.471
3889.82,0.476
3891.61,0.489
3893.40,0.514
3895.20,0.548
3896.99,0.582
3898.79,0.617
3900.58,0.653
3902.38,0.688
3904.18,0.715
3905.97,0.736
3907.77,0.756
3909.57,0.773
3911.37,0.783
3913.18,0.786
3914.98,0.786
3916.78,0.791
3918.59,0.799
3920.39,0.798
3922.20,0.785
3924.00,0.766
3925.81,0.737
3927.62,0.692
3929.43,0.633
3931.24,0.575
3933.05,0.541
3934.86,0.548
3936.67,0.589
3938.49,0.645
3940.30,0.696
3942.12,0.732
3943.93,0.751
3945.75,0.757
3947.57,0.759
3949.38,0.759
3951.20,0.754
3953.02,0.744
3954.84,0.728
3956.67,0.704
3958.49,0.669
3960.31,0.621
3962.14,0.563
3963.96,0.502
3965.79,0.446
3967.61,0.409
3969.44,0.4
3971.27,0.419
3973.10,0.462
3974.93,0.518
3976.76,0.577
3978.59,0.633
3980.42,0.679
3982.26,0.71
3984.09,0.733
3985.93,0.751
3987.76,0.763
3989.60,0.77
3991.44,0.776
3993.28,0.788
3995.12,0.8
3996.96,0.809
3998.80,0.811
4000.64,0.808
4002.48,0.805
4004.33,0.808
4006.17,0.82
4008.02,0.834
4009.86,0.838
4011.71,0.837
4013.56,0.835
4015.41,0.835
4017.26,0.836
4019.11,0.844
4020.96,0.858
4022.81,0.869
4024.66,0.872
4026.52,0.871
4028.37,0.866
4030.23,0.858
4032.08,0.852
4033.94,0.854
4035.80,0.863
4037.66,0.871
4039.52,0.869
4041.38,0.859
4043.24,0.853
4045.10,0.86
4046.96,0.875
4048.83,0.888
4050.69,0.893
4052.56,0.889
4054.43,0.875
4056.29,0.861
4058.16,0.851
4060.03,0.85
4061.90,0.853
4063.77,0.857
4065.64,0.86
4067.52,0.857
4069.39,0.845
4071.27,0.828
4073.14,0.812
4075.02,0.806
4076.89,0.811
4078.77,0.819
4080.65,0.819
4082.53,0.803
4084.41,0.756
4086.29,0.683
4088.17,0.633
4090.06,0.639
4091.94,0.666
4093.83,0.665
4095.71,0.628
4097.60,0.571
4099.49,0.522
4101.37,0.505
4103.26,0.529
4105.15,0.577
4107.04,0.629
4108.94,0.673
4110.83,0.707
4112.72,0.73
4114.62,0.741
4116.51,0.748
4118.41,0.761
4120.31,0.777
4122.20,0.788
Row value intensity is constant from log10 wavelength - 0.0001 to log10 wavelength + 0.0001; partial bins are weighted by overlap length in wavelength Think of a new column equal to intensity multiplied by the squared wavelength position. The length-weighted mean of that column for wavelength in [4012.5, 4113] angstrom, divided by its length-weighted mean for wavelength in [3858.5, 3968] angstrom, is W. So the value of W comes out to 1.3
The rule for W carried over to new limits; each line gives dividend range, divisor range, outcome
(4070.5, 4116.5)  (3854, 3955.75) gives 1.12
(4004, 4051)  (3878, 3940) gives 1.40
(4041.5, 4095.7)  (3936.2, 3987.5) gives 1.34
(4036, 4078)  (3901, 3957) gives 1.27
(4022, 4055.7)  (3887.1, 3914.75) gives 1.45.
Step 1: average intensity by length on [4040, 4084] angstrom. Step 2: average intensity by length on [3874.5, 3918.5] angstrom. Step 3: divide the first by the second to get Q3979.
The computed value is 1.33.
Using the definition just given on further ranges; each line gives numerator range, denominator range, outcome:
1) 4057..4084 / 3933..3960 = 1.20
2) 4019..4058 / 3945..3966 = 1.29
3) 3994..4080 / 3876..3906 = 1.47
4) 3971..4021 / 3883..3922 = 1.15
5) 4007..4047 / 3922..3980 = 1.36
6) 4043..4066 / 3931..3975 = 1.41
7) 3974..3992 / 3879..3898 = 1.32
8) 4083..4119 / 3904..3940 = 0.92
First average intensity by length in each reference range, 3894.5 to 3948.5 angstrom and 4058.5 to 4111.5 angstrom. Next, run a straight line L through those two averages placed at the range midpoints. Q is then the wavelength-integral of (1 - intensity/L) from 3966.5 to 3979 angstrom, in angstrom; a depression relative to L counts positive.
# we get 4.00 angstrom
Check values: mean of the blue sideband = 0.701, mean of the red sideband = 0.723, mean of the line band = 0.482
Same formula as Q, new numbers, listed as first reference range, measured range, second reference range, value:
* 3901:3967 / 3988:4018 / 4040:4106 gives -3.27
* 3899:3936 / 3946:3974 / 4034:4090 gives 5.54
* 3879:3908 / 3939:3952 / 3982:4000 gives -1.09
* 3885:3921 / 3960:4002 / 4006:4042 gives 7.67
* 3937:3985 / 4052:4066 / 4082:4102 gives -4.89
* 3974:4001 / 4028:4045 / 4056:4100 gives -2.60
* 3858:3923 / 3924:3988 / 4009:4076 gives 9.73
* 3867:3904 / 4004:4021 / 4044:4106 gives -3.00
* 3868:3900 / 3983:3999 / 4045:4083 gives -0.74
